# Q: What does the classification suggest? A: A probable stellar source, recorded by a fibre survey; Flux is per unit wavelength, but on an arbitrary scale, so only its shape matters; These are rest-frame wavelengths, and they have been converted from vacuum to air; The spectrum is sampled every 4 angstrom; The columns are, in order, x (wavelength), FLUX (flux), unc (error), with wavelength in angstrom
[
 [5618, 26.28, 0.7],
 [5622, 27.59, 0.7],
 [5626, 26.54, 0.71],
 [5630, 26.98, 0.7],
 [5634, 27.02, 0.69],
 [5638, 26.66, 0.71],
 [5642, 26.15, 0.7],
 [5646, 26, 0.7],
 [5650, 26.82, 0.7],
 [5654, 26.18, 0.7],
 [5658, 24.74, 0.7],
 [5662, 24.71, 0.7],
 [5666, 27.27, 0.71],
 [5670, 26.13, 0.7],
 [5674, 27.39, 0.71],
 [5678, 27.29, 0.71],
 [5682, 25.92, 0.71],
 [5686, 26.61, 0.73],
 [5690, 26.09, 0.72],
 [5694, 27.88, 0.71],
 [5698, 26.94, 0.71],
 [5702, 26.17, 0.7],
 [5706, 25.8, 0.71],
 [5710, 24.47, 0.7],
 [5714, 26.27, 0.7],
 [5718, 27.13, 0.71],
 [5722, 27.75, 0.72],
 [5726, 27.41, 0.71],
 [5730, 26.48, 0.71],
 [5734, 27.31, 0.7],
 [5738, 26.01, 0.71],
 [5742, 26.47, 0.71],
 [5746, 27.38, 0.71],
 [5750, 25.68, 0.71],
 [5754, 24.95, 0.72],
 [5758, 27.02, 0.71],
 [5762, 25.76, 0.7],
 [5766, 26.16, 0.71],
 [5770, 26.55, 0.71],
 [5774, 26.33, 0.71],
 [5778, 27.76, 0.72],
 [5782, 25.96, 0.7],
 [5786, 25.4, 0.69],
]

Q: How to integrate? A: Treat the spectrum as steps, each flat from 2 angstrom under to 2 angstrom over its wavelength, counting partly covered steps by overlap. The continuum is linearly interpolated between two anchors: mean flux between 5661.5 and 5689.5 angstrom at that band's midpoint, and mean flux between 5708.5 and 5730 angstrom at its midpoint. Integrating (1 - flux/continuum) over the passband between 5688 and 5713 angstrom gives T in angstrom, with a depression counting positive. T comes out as 0.4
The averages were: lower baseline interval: 26.5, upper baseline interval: 26.6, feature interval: 26.2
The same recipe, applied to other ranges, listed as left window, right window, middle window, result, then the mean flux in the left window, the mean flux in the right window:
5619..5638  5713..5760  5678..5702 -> 0.1 angstrom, 27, 26.7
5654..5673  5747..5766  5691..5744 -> -1.4 angstrom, 25.9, 26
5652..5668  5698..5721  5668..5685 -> -0.5 angstrom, 25.7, 26.1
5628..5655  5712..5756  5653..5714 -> 0.8 angstrom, 26.6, 26.6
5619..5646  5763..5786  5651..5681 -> 0.5 angstrom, 26.7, 26.4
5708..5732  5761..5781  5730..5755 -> 0.2 angstrom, 26.6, 26.5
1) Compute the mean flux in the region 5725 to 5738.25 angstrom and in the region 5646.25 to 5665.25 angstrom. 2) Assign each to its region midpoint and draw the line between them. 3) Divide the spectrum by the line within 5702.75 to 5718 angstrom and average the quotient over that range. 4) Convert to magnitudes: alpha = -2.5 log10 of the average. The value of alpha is 0.03 mag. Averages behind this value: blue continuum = 25.8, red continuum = 26.9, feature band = 25.8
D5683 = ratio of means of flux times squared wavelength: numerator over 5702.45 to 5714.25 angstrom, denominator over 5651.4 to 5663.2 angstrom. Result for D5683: 1.02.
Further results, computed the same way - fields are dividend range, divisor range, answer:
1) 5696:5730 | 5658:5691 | 1.02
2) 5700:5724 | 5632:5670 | 1.03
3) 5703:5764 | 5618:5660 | 1.03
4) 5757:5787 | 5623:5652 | 1.04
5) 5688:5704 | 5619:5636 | 1.02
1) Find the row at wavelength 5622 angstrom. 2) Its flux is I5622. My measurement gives 27.59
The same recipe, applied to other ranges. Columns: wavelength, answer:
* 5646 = 26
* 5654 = 26.18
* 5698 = 26.94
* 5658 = 24.74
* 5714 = 26.27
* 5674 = 27.39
